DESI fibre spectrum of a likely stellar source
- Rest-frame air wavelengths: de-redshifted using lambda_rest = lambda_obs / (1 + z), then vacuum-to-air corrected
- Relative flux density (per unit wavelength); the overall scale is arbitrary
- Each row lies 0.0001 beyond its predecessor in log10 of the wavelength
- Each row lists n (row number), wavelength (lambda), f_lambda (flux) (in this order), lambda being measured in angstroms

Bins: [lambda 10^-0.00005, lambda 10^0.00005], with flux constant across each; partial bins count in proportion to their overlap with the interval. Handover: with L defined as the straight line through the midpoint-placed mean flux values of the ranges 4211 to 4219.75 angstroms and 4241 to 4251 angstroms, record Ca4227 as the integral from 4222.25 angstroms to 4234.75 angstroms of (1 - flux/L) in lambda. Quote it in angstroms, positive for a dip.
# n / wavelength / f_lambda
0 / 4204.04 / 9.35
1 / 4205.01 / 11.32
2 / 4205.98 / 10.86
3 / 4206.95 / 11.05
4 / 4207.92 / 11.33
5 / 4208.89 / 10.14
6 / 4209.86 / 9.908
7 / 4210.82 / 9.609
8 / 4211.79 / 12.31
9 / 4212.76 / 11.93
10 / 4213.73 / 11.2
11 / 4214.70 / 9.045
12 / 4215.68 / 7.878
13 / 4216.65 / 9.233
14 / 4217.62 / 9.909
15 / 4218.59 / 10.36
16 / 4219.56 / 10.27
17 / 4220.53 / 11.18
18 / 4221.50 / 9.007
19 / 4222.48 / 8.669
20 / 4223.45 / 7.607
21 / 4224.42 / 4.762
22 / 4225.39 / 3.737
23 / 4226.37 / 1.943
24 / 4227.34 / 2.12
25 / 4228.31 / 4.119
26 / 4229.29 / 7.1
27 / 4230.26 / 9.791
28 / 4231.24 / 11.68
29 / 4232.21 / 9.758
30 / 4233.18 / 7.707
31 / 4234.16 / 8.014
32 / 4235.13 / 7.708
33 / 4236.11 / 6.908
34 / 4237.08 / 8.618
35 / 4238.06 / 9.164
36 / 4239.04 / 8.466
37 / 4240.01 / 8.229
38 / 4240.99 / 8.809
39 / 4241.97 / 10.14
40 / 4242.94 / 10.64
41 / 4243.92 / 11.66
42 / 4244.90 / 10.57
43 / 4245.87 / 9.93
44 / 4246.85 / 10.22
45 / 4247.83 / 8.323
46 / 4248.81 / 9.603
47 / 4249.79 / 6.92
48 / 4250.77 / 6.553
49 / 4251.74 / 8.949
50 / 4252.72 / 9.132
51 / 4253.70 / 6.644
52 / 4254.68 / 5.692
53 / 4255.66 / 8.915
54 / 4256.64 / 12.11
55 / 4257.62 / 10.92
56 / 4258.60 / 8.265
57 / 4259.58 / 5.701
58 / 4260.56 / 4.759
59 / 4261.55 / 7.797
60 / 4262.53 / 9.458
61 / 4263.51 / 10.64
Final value 4.1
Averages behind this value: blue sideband 10.2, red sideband 9.5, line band 6.67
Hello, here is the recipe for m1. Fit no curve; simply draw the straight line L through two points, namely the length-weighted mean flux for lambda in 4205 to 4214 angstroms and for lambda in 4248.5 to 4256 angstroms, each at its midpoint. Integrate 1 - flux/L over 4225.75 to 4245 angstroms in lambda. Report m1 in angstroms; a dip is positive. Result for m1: 1.8 angstroms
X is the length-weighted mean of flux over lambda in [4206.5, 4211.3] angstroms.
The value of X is 10.4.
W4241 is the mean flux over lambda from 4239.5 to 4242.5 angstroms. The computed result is 9.1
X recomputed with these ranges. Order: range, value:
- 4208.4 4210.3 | 10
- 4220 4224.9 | 8.27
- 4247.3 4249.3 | 8.97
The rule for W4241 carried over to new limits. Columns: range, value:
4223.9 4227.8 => 3.19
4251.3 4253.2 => 9.04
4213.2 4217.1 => 9.35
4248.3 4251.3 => 7.73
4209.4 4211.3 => 9.81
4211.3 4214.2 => 11.8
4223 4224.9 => 6.17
